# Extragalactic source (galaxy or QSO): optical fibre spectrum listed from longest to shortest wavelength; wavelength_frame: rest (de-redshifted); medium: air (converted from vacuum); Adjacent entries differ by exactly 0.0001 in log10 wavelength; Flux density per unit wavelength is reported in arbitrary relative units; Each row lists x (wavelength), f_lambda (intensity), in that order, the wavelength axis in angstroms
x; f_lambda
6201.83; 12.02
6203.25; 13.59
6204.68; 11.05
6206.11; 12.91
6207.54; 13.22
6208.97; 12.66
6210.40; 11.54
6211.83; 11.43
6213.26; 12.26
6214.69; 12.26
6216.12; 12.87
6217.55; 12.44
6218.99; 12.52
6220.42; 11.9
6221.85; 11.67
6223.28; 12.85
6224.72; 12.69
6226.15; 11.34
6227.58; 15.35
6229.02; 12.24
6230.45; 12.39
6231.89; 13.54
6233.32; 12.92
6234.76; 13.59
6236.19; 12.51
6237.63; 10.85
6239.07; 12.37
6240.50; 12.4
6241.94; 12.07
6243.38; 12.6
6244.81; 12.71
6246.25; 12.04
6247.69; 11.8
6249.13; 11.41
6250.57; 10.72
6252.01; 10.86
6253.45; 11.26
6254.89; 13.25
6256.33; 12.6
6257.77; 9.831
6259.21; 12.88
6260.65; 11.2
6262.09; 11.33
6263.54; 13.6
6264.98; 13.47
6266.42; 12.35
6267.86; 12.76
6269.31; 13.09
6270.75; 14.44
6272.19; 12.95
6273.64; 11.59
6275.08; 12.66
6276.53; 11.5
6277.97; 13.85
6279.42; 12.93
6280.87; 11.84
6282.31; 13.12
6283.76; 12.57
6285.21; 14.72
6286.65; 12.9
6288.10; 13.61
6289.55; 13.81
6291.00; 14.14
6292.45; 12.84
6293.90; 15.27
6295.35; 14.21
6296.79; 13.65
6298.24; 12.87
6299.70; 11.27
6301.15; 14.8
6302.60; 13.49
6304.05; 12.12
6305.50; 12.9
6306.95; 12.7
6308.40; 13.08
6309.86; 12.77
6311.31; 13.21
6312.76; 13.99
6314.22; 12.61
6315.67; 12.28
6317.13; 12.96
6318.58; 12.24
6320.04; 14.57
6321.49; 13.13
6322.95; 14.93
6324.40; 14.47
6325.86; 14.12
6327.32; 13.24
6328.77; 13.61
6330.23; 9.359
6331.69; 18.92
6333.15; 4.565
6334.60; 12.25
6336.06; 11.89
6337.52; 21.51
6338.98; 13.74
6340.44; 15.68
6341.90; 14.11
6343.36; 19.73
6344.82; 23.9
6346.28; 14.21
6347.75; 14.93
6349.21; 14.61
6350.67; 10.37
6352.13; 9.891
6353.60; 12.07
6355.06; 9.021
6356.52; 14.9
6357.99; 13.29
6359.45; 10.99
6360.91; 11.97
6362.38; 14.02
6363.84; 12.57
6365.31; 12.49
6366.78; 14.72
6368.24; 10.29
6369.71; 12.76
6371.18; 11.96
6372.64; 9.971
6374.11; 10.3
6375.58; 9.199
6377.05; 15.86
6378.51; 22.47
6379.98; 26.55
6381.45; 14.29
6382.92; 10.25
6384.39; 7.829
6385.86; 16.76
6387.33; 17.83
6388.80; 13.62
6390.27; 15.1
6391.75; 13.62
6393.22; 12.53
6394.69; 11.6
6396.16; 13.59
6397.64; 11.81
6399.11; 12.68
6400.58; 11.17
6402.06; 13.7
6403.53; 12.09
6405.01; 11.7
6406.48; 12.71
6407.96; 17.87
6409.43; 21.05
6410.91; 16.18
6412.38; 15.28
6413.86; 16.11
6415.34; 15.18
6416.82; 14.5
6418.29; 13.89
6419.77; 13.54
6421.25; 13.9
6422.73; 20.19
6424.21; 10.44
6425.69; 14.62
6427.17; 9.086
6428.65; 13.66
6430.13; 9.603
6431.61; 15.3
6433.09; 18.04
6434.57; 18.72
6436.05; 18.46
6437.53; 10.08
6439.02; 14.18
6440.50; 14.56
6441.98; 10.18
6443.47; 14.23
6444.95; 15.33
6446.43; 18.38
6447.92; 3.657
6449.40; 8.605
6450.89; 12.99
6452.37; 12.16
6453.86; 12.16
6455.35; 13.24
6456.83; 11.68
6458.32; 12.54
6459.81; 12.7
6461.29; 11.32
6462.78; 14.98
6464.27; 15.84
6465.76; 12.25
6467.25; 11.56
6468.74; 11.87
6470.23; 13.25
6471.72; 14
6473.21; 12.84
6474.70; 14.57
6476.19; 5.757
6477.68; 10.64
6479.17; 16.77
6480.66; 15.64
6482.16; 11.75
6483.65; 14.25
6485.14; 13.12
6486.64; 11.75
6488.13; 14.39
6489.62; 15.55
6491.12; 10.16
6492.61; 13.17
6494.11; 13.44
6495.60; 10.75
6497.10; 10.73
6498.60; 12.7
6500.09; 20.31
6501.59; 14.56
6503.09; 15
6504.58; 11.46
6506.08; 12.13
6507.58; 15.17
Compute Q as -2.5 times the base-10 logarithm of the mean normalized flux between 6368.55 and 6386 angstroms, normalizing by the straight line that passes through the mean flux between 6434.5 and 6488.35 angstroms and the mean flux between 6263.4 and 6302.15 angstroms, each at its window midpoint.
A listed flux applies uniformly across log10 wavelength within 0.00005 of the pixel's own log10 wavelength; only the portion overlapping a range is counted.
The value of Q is -0.06 mag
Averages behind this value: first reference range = 13.2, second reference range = 12.9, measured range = 13.8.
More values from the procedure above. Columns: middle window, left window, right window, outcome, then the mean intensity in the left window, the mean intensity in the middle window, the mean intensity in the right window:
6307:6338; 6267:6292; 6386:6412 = 0.018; 13.1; 13.2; 14.1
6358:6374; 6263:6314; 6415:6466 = 0.098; 13.2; 12.2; 13.4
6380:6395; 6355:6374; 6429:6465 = -0.120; 12.3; 14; 13.3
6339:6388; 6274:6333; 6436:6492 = -0.070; 13.2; 13.9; 12.8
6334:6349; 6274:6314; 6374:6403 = -0.183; 13.2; 16.2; 14.1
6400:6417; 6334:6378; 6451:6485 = -0.129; 13.5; 14.8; 12.8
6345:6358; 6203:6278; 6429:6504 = -0.021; 12.4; 13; 13.2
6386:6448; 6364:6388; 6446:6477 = -0.090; 13.9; 14.2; 12.1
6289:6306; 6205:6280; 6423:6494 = -0.075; 12.4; 13.5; 13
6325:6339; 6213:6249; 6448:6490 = -0.065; 12.5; 13.3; 12.6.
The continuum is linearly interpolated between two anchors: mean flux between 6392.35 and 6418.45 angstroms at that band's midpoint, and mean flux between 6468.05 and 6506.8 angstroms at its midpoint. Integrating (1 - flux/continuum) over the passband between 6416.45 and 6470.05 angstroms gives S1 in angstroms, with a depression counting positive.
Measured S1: 1.4 angstroms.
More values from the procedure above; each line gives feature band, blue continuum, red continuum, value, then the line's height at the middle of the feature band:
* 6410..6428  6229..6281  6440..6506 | -2.44 angstroms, 12.7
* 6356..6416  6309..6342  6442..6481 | -3.70 angstroms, 13.1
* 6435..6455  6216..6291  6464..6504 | 0.41 angstroms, 13.1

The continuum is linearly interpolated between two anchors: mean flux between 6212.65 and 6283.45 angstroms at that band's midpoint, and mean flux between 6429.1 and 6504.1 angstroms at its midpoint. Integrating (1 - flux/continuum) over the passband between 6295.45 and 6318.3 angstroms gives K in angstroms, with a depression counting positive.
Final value -0.7 angstroms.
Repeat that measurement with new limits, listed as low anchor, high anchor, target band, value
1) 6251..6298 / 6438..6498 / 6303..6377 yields -2.5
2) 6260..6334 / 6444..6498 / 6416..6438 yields -2.8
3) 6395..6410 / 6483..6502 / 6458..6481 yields 1.1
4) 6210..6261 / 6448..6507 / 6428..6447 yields -2.9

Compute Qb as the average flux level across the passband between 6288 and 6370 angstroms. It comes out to 13.5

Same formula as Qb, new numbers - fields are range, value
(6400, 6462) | 13.7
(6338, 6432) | 13.9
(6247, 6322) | 12.8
